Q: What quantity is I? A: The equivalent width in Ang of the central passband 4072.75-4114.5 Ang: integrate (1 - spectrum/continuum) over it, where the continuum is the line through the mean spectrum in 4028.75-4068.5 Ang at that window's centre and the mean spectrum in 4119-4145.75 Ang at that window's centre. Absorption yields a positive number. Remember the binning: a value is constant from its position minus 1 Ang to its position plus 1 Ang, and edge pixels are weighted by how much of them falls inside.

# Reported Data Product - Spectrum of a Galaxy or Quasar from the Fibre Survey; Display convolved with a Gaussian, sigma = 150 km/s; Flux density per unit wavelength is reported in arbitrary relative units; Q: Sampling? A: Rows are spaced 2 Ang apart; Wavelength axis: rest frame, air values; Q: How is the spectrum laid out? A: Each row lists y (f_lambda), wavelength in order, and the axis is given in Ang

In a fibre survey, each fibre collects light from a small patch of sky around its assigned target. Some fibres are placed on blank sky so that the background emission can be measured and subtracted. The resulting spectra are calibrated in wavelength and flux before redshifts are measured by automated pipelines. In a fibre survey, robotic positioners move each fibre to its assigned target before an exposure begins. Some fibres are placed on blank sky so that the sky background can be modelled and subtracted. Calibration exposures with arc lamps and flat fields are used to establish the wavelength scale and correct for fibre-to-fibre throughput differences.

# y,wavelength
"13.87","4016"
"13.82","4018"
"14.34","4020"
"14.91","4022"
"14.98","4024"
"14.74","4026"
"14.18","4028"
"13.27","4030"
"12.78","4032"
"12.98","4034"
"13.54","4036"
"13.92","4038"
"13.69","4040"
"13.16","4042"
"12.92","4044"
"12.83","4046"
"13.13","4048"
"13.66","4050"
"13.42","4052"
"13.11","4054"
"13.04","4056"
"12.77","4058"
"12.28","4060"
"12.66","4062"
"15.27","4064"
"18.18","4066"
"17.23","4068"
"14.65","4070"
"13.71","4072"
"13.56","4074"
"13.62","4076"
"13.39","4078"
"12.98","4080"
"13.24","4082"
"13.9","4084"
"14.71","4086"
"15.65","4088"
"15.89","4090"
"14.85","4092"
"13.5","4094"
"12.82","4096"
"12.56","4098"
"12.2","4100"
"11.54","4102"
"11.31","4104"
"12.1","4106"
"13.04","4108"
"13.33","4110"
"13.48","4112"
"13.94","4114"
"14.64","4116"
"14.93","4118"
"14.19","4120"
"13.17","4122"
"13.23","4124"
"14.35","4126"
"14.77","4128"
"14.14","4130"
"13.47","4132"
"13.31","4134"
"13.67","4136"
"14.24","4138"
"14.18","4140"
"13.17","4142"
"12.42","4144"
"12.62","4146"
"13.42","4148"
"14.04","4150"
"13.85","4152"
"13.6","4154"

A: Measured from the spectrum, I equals 0.8 Ang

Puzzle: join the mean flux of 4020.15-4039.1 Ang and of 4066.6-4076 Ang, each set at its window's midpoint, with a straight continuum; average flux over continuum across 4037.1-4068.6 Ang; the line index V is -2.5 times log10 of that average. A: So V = 0.05 mag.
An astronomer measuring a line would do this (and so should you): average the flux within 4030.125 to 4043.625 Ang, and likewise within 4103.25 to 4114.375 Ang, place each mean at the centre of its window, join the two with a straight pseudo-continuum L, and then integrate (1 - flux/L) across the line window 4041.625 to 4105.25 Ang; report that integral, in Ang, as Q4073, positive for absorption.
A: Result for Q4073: -2.9 Ang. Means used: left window 13.3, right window 12.8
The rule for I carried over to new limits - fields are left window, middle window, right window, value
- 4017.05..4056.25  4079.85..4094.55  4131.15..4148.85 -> -1.0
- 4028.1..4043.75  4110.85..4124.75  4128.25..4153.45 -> -0.4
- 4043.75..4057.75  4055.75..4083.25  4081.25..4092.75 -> -0.2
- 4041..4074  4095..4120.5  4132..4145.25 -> 1.1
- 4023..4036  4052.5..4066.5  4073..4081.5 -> -0.2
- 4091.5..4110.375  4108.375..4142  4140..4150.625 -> -2.5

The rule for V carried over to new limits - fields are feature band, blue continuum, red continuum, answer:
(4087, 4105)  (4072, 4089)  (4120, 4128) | 0.04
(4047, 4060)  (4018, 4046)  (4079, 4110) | 0.04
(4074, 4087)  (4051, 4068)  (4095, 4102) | -0.04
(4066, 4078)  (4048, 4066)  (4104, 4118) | -0.10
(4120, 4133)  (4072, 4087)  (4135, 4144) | -0.02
